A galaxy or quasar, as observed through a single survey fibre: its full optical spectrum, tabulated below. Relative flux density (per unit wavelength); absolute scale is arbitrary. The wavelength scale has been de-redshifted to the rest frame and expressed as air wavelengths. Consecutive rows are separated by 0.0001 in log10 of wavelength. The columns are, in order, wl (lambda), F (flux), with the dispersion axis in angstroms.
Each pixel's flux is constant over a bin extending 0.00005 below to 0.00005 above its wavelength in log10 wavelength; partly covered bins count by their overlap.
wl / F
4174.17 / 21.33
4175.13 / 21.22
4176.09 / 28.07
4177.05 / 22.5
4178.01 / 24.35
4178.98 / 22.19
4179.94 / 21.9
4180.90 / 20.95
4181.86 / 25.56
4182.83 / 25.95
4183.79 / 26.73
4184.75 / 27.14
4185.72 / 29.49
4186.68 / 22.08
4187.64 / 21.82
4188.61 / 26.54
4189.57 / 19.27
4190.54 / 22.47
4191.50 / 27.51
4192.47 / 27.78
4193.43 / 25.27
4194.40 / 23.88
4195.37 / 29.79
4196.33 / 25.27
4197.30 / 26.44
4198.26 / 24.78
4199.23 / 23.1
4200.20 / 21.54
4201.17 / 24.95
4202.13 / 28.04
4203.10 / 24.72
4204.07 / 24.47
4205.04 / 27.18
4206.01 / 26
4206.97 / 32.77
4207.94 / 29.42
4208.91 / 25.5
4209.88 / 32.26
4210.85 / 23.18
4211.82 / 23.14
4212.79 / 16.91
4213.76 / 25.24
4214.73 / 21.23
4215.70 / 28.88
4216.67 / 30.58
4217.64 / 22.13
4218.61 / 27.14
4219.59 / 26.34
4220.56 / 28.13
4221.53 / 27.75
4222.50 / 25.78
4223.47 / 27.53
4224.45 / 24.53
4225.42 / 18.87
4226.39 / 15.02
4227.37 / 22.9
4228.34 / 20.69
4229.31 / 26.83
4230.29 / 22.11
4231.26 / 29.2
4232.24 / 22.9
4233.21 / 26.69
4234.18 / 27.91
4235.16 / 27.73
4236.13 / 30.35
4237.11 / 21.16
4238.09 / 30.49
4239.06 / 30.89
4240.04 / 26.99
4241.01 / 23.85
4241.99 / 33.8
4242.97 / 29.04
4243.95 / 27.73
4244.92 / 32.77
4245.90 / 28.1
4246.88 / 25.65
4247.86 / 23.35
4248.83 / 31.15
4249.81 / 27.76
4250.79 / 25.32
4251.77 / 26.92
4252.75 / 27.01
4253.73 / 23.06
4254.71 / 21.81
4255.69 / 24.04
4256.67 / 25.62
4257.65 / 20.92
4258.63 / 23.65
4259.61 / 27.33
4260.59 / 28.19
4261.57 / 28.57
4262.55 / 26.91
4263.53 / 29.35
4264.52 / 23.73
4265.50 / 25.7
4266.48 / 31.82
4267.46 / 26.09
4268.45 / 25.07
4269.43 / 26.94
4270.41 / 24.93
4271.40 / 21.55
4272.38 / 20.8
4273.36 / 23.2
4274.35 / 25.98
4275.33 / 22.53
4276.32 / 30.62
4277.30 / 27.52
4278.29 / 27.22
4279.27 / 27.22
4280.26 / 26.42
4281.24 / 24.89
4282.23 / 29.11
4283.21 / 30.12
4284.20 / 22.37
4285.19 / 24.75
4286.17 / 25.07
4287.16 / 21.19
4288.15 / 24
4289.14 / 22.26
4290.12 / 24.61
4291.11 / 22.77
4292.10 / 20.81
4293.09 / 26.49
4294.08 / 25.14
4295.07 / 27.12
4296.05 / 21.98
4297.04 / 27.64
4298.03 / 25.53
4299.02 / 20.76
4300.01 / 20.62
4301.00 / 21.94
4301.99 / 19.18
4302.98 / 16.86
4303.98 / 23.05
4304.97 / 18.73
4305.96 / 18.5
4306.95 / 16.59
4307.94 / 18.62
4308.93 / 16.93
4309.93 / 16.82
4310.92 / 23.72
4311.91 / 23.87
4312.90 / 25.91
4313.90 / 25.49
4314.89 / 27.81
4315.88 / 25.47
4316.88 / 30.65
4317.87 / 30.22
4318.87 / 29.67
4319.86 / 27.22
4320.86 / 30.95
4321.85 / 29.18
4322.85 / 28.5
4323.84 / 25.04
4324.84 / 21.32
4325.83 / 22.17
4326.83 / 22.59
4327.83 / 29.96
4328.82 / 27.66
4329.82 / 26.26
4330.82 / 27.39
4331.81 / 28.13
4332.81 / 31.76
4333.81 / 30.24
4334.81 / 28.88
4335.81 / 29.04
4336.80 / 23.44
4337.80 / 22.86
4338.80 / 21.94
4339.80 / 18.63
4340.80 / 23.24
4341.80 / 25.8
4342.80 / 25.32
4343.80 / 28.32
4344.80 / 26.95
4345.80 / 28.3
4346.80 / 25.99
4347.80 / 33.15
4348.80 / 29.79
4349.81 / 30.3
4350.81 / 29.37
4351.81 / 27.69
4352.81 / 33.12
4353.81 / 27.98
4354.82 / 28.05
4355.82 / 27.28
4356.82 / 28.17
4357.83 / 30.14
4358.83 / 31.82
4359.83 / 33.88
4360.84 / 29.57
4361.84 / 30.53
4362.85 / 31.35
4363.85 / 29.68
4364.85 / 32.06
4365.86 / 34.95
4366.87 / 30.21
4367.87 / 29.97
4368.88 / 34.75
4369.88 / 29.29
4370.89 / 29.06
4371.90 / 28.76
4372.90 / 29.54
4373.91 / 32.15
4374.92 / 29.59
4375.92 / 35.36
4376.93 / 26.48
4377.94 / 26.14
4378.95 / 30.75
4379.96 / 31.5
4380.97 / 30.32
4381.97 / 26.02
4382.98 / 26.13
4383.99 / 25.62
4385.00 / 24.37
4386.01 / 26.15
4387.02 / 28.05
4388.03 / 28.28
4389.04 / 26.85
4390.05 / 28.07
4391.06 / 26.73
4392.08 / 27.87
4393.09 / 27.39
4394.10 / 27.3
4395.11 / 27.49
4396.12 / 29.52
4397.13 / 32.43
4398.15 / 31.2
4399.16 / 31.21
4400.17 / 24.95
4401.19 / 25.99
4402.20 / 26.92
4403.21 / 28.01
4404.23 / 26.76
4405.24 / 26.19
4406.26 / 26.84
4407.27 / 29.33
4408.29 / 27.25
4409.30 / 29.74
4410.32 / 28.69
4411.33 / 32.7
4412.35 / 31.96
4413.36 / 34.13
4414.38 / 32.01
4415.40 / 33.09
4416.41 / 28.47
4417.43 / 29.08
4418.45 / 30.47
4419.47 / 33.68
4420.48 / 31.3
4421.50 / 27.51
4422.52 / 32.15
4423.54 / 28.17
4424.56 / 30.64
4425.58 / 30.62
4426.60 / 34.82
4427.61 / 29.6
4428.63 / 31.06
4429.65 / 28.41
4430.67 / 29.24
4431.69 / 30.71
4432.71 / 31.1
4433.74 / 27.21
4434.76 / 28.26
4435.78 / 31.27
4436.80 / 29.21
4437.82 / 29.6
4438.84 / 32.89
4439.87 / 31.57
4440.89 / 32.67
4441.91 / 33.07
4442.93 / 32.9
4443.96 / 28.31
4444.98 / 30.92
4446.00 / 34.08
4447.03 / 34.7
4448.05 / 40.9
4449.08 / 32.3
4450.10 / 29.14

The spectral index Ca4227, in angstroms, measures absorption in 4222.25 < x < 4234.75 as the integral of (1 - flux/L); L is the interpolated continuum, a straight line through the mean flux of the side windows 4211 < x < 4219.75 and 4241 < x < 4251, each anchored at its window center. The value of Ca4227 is 1.07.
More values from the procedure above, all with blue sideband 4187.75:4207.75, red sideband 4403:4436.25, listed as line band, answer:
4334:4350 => 1.2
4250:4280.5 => 1.4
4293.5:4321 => 4.4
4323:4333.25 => 0.7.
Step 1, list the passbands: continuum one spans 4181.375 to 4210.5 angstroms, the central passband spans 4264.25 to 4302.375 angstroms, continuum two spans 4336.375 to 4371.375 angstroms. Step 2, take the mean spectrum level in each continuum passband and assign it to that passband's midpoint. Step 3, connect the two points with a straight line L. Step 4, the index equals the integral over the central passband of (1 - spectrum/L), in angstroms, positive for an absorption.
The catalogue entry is 3.7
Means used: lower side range 25.9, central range 24.8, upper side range 28.7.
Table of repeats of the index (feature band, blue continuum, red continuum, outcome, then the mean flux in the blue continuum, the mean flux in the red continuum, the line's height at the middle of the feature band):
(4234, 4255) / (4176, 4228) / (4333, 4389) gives -1.2 angstroms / 25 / 28.7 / 26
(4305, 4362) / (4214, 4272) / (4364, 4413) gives 2.7 angstroms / 26.1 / 28.9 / 27.8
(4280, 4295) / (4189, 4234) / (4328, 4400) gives 1.2 angstroms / 25.2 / 28.6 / 26.9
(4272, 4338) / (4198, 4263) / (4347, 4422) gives 6.7 angstroms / 25.9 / 29.4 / 27.6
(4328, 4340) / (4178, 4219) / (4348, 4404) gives 0.7 angstroms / 25.3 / 29.2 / 28.3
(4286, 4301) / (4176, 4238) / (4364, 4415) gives 1.9 angstroms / 25.1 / 29.1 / 27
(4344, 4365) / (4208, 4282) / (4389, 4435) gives -1.1 angstroms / 25.9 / 29.4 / 28.2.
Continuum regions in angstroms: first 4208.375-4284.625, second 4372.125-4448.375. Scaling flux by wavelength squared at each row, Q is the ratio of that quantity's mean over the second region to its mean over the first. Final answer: 1.24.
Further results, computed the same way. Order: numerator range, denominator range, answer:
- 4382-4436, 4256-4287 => 1.20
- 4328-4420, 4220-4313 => 1.22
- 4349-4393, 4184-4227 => 1.26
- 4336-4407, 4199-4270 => 1.16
